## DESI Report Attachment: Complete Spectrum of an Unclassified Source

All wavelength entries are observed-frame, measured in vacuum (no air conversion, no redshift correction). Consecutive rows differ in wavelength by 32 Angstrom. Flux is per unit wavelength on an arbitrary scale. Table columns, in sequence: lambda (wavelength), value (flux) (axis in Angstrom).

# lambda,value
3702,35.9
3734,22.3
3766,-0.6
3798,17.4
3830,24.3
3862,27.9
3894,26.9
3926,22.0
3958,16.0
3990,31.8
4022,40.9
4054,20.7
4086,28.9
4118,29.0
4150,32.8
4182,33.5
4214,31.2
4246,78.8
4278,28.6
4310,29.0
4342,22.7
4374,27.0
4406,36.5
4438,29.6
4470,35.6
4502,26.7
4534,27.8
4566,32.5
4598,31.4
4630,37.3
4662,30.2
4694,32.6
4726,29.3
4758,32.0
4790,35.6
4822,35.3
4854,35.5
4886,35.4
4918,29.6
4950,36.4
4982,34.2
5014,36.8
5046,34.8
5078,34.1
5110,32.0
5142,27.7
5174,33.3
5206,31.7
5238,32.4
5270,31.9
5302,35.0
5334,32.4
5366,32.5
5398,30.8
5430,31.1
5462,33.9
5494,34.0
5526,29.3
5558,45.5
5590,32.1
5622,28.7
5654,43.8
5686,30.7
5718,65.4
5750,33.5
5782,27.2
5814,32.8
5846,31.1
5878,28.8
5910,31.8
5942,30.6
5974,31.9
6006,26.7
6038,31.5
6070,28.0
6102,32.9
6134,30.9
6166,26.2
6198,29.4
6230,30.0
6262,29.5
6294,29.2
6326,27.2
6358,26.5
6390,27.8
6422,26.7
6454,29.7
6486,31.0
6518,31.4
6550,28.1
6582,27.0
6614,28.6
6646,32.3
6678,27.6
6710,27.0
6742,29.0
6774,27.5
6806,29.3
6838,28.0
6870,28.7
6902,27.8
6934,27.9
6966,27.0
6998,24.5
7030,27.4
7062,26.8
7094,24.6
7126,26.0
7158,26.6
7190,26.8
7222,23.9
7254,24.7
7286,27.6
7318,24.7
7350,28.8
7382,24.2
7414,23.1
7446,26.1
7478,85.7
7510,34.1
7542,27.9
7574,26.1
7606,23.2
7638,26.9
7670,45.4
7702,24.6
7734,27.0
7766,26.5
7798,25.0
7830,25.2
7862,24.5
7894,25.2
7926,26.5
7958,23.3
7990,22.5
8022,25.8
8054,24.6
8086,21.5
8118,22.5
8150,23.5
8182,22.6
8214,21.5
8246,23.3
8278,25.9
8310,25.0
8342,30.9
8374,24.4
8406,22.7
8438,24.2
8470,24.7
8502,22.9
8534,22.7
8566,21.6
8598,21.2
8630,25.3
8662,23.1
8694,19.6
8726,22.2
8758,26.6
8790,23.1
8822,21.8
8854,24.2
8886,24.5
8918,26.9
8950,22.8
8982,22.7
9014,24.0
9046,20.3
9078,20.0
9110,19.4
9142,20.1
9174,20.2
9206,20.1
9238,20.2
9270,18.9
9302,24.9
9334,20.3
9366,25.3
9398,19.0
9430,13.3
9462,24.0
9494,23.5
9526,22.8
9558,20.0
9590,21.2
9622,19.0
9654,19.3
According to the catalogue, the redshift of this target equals 0.14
